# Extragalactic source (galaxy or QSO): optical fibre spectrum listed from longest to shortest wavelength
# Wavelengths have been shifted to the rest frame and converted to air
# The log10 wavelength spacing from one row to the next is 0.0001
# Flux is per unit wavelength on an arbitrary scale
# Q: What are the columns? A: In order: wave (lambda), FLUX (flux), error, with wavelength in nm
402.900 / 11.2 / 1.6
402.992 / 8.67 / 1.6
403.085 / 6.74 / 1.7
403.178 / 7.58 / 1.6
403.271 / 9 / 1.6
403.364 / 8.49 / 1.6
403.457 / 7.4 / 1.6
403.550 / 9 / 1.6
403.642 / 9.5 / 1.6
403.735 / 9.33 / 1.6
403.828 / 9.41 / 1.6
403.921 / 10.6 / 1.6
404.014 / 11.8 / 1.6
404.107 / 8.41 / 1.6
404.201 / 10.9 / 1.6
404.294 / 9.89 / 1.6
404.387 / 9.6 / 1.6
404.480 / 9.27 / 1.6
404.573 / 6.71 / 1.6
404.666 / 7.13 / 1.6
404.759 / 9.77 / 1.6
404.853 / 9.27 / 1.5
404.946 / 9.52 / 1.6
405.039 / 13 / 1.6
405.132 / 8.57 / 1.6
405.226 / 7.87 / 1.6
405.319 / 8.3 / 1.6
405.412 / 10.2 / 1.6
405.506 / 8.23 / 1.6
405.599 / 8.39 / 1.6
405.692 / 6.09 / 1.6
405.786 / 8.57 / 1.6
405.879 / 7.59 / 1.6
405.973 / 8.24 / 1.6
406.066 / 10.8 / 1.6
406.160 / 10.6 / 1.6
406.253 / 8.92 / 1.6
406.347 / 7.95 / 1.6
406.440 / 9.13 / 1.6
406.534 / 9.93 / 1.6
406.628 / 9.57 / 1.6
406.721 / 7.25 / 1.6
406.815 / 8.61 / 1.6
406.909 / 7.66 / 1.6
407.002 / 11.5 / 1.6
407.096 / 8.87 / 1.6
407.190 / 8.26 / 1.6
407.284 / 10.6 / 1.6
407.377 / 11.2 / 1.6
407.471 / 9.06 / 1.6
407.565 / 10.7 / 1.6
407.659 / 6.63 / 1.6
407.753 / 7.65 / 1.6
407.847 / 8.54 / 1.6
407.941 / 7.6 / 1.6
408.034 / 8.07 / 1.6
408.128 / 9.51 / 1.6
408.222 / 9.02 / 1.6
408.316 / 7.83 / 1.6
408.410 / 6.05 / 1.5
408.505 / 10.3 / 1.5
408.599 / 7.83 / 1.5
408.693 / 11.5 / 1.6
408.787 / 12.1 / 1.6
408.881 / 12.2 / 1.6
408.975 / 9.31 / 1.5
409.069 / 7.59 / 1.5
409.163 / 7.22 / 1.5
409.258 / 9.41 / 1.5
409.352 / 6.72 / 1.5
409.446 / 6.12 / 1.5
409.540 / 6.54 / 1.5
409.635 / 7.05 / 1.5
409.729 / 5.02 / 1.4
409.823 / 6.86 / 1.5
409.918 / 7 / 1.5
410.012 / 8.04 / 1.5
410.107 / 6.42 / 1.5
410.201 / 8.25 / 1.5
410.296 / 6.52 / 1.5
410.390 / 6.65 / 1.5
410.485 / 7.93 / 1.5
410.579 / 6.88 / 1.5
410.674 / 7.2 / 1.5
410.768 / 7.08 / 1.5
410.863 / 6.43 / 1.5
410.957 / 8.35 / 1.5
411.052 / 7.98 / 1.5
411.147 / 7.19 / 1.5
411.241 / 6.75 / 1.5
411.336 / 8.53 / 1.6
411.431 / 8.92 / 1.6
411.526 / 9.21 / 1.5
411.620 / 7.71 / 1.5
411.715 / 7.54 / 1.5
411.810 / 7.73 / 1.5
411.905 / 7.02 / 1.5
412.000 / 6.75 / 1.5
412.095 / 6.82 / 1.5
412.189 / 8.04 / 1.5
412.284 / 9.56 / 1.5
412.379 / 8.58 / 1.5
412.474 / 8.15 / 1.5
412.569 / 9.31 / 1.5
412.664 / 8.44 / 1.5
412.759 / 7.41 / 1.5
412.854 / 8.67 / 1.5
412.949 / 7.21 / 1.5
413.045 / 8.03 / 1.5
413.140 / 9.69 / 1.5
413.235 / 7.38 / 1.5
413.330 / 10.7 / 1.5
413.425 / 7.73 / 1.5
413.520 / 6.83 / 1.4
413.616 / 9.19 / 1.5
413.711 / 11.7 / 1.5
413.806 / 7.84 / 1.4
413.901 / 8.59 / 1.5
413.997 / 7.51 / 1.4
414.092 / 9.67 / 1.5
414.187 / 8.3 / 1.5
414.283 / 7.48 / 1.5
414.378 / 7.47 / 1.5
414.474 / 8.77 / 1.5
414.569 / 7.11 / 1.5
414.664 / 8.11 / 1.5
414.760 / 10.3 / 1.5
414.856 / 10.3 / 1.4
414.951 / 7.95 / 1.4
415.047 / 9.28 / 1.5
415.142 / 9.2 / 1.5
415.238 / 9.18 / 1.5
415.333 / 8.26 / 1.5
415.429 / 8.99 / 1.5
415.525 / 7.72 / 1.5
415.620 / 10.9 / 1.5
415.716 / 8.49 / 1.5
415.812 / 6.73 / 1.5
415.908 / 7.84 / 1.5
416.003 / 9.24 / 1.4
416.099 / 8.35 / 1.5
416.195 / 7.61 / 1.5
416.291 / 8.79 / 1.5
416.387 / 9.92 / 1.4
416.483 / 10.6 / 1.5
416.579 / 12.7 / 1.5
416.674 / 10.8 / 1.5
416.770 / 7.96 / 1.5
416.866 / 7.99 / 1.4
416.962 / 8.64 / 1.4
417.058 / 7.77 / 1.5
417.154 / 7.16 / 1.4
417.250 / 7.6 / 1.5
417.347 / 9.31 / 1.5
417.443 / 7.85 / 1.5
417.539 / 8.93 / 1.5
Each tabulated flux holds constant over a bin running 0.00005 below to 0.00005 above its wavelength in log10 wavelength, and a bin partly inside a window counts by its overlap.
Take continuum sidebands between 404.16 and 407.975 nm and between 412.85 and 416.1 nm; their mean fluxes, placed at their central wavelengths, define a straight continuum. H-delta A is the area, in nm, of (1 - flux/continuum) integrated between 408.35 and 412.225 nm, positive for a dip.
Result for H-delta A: 0.45 nm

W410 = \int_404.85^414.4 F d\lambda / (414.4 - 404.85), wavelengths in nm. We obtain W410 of 8.36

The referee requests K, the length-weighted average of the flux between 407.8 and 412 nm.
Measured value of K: 7.89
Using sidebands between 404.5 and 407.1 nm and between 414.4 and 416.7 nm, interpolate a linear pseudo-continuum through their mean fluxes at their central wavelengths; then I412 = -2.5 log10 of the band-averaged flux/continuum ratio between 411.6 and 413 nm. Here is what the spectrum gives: 0.13 mag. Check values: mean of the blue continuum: 8.87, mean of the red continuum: 9.01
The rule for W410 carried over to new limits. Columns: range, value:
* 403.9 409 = 9.13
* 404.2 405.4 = 9.19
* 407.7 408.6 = 8.25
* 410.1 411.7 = 7.56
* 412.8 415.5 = 8.61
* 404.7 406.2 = 9.04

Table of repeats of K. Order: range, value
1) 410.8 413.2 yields 7.99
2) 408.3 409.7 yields 8.49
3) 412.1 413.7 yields 8.47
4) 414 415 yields 8.5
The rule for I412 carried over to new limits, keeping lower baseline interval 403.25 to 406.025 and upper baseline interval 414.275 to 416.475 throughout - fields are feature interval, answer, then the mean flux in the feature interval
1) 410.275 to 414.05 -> 0.10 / 8.01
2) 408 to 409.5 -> 0.01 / 8.79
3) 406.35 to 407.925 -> -0.01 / 9.01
